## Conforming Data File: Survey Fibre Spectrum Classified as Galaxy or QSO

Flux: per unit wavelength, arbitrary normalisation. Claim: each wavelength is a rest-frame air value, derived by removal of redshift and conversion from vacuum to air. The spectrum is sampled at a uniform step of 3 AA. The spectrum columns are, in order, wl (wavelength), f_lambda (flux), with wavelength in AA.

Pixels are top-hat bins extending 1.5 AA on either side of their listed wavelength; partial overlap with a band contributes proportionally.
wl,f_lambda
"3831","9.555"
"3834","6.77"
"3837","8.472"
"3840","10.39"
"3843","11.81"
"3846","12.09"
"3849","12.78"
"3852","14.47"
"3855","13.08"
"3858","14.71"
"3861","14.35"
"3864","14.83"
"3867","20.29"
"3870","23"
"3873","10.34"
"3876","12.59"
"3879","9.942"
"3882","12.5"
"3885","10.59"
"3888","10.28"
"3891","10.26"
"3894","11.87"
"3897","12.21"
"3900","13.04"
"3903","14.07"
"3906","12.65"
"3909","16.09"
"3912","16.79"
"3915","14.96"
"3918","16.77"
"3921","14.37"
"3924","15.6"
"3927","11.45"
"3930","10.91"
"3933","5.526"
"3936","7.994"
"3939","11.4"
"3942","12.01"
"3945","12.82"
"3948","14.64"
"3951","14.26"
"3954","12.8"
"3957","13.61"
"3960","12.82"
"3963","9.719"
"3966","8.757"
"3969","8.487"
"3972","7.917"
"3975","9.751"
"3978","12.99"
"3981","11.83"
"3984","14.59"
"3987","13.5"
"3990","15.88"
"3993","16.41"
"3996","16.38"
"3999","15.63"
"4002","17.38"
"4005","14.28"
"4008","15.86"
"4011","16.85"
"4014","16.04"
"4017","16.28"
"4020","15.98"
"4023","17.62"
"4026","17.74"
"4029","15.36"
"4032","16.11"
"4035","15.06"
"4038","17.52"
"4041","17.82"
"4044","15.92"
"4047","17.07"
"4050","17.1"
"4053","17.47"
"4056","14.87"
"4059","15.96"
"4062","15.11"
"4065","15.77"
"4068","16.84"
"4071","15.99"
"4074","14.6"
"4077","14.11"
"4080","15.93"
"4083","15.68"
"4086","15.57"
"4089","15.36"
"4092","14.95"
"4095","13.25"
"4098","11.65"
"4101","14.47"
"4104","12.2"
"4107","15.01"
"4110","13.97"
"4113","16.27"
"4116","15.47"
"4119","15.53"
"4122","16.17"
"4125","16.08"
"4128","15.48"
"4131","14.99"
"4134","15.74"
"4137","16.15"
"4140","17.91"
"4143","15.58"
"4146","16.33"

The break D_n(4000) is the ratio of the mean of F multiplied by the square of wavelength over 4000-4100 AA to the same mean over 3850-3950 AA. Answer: 1.29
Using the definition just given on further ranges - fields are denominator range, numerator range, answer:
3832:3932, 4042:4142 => 1.31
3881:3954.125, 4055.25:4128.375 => 1.30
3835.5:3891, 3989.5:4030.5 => 1.34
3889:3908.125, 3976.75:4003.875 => 1.26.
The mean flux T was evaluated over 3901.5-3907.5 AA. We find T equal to 13.4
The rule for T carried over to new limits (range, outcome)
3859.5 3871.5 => 18.1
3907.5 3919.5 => 16.2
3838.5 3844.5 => 11.1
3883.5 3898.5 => 11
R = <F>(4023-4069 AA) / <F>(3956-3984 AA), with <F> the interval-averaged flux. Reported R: 1.5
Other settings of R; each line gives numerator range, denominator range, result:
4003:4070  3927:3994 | 1.39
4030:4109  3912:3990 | 1.27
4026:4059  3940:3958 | 1.24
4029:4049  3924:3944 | 1.59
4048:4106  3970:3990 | 1.26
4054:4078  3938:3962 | 1.19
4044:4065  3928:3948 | 1.55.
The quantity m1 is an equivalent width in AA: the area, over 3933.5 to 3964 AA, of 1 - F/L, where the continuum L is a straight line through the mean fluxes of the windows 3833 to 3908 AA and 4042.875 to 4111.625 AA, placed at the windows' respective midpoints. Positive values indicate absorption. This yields 3.7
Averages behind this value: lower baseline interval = 12.8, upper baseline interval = 15.2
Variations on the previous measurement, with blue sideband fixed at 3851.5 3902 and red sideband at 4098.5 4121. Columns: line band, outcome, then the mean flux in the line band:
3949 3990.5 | 6.1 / 11.9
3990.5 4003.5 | -2.2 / 16.4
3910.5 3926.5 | -2.1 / 15.4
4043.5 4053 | -1.7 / 16.9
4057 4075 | -1.7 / 15.7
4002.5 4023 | -2.9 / 16.1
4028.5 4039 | -1.3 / 16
